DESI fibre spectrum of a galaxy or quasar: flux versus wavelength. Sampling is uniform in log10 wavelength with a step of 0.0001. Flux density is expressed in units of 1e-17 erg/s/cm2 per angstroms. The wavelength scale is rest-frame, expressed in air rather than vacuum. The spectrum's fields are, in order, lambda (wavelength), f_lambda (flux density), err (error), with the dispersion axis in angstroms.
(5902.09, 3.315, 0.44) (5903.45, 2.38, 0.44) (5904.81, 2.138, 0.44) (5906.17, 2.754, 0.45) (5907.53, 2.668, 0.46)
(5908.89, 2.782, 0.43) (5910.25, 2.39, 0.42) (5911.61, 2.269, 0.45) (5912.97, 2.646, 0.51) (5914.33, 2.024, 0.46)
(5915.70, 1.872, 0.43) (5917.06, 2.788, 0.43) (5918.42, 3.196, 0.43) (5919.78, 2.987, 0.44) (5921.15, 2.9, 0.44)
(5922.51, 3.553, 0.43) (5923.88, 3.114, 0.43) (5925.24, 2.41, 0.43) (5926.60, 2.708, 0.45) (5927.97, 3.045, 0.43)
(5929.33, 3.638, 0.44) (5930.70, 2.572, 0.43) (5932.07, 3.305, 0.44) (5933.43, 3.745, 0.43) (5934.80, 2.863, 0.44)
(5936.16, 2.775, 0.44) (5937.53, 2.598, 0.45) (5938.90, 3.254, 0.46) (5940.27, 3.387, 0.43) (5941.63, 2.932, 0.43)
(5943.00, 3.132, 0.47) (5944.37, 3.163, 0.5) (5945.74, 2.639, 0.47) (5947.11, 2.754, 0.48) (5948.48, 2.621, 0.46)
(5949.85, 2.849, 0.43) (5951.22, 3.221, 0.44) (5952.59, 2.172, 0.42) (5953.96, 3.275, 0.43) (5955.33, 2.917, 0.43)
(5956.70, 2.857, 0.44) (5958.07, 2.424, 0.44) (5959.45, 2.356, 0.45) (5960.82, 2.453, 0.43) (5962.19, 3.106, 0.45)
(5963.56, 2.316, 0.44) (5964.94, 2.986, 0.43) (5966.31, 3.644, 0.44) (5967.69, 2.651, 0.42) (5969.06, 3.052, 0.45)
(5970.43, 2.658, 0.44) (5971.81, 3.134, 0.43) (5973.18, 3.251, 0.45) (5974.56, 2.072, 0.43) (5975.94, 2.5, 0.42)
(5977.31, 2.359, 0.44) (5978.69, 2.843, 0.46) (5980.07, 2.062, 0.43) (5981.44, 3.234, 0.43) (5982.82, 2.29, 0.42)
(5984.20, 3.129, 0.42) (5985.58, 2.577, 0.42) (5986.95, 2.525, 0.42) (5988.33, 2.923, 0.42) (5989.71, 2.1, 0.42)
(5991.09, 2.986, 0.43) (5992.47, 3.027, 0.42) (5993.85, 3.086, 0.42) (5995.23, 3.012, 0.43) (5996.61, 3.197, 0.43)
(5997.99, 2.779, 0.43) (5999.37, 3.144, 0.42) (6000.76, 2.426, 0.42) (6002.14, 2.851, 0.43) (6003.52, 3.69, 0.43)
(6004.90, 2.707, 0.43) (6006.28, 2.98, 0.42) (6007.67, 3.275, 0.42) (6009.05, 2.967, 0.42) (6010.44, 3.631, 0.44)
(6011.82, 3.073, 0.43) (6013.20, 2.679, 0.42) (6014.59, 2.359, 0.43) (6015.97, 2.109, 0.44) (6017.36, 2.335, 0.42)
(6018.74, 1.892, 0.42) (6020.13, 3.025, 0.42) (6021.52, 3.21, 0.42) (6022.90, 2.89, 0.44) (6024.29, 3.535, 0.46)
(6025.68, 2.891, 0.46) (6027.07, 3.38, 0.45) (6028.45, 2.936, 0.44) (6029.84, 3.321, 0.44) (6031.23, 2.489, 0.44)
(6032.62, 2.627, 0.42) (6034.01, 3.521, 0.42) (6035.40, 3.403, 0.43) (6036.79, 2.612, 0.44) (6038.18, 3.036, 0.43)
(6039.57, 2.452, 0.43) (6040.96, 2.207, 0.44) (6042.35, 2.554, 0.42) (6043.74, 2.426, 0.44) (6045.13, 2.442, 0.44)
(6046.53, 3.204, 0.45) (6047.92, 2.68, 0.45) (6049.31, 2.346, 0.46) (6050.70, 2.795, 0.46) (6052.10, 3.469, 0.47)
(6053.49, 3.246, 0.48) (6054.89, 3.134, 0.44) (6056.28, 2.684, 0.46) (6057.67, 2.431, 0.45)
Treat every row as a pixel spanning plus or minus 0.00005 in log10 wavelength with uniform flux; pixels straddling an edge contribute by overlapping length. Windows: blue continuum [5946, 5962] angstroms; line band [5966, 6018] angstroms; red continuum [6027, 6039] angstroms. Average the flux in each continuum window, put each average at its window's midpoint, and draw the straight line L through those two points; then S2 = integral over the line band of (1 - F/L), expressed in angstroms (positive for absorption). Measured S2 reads 0.8 angstroms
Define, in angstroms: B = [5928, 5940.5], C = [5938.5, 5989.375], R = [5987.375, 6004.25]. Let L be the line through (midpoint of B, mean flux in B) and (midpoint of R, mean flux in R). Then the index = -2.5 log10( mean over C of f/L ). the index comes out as 0.09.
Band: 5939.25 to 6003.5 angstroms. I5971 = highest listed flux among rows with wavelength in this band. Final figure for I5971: 3.644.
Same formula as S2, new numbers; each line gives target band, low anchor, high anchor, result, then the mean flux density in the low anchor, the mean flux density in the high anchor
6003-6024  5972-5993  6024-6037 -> 0.5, 2.67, 3.07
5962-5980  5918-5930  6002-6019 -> 1.0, 3.06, 2.83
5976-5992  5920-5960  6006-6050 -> 1.4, 2.94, 2.83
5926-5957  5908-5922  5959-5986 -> -3.7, 2.6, 2.74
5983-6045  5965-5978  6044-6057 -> -0.1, 2.82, 2.87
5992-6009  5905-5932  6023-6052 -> -1.1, 2.75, 2.86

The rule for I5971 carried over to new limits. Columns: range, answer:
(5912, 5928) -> 3.553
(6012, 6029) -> 3.535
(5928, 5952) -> 3.745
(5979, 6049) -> 3.69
